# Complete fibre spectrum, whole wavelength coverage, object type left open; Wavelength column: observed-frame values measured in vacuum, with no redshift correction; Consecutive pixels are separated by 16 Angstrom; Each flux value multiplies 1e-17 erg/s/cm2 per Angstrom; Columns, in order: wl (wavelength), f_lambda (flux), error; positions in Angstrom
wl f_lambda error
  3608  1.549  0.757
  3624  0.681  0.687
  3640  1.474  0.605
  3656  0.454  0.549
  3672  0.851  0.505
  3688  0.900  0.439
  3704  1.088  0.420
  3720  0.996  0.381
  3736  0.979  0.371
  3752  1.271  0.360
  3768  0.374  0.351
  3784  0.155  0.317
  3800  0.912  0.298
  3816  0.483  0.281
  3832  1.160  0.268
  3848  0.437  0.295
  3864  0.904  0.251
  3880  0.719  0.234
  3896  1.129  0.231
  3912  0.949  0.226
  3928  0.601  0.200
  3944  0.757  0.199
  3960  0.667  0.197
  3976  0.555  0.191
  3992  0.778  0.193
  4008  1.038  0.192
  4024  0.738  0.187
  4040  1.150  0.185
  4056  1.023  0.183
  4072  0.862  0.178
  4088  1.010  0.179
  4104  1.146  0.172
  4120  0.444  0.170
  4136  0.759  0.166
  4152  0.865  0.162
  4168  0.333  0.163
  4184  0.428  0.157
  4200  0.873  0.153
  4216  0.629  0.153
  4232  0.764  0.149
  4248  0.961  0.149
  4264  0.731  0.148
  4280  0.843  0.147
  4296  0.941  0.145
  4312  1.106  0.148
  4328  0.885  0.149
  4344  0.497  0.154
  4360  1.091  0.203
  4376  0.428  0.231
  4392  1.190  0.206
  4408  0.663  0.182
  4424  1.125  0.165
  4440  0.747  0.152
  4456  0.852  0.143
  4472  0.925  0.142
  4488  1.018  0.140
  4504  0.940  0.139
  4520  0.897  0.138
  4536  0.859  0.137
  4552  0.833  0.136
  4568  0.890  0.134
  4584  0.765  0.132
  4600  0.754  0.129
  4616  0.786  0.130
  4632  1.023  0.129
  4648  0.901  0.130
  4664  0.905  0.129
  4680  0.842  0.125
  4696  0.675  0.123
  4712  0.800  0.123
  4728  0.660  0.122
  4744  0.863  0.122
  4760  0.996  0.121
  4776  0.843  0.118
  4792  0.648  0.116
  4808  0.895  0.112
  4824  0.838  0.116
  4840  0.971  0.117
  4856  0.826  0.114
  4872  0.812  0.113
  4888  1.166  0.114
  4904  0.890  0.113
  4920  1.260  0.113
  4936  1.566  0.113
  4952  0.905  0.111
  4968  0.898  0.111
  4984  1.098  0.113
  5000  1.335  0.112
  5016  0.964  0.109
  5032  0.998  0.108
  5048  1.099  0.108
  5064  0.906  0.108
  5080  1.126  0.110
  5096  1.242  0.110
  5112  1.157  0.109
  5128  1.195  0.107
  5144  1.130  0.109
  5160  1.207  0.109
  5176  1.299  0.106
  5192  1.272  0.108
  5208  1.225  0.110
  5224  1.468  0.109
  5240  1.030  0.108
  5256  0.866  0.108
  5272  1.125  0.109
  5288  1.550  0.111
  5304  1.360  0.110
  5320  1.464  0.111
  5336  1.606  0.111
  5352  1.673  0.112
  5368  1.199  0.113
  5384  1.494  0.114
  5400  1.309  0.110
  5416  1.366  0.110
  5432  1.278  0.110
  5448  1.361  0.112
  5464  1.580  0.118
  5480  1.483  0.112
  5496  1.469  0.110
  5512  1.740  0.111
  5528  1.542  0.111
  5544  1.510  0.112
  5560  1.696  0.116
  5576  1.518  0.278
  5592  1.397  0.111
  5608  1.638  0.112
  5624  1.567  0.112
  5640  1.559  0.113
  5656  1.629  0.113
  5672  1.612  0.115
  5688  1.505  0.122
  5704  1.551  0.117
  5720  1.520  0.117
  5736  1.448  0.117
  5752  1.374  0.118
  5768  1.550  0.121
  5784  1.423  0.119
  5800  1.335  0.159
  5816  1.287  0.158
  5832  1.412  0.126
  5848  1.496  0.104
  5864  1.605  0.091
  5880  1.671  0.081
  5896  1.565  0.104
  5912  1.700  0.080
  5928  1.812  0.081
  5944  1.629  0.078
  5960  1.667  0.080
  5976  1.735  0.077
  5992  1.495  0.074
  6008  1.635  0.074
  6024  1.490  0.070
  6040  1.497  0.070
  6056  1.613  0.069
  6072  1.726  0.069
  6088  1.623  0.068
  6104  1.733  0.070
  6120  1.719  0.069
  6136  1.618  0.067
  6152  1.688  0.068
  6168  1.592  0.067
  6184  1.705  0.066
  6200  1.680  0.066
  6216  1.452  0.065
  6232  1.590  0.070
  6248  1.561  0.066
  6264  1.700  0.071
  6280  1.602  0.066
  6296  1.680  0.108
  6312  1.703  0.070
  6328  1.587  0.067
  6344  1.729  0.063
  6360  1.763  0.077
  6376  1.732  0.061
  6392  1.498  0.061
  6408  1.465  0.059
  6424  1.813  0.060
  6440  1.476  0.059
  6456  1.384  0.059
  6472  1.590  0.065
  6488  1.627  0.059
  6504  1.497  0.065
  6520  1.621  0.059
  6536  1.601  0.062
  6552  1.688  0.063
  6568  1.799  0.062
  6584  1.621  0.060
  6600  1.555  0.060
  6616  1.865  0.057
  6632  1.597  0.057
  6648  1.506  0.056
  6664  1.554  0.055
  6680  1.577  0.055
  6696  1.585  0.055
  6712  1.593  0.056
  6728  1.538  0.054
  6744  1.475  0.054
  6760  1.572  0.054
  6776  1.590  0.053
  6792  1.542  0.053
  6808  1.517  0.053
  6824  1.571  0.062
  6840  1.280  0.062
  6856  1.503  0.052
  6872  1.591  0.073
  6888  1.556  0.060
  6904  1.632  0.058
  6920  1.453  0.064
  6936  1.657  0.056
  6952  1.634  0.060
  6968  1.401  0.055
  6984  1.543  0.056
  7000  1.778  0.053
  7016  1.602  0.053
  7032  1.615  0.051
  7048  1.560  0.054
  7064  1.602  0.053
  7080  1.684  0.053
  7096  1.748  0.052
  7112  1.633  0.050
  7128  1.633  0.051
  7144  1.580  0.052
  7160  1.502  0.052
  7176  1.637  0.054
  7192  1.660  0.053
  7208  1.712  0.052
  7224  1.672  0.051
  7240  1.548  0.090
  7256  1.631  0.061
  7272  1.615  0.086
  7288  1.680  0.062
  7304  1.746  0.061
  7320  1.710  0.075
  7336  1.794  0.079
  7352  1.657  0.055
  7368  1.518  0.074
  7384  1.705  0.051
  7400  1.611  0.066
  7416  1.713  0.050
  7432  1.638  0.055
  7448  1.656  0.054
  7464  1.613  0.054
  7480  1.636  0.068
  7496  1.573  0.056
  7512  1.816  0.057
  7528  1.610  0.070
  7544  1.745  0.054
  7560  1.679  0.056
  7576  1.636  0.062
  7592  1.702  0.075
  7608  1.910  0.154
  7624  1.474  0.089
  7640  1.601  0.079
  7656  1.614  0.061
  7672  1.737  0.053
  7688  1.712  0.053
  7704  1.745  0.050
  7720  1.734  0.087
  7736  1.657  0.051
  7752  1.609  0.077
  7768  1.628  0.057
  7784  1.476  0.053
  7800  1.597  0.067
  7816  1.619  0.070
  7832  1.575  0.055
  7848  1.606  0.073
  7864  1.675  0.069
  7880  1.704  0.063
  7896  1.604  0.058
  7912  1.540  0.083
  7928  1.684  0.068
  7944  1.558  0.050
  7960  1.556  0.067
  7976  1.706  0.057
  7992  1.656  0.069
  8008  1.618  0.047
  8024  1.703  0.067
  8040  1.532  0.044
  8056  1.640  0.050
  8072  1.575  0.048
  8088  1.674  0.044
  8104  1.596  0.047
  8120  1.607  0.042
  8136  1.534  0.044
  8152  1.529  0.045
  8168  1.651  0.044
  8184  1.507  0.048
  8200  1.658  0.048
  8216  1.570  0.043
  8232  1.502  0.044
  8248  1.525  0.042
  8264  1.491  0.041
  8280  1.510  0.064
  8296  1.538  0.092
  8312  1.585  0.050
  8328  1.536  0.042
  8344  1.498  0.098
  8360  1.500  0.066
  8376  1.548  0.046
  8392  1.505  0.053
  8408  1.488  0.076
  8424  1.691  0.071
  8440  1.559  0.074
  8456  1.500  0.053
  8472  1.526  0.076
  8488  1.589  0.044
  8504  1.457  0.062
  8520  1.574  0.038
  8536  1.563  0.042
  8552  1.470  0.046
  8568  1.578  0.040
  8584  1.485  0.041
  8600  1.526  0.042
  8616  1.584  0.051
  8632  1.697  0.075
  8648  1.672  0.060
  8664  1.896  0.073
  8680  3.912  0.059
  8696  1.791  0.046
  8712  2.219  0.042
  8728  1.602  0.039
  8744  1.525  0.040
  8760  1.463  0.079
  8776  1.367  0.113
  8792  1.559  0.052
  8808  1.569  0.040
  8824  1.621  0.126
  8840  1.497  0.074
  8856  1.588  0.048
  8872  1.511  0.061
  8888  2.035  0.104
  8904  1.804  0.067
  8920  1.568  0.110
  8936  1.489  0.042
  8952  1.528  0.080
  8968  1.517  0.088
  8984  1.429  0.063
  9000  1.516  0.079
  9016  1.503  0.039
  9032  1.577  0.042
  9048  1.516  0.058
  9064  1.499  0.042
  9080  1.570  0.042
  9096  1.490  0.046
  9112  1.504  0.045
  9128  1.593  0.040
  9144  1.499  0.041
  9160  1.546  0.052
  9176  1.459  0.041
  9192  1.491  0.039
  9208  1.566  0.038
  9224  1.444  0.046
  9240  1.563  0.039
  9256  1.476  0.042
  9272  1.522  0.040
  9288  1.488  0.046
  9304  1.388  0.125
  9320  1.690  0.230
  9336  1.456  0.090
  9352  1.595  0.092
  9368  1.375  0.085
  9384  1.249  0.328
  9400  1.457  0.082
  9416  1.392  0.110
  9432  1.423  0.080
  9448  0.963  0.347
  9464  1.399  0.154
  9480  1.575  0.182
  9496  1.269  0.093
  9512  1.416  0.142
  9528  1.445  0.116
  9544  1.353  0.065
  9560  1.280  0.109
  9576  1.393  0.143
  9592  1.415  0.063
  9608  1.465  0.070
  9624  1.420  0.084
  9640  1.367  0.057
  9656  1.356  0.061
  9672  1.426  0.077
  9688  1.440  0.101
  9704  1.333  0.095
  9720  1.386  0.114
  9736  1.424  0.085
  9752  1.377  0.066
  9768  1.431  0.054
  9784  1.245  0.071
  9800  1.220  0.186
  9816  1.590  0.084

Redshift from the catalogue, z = 0.322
